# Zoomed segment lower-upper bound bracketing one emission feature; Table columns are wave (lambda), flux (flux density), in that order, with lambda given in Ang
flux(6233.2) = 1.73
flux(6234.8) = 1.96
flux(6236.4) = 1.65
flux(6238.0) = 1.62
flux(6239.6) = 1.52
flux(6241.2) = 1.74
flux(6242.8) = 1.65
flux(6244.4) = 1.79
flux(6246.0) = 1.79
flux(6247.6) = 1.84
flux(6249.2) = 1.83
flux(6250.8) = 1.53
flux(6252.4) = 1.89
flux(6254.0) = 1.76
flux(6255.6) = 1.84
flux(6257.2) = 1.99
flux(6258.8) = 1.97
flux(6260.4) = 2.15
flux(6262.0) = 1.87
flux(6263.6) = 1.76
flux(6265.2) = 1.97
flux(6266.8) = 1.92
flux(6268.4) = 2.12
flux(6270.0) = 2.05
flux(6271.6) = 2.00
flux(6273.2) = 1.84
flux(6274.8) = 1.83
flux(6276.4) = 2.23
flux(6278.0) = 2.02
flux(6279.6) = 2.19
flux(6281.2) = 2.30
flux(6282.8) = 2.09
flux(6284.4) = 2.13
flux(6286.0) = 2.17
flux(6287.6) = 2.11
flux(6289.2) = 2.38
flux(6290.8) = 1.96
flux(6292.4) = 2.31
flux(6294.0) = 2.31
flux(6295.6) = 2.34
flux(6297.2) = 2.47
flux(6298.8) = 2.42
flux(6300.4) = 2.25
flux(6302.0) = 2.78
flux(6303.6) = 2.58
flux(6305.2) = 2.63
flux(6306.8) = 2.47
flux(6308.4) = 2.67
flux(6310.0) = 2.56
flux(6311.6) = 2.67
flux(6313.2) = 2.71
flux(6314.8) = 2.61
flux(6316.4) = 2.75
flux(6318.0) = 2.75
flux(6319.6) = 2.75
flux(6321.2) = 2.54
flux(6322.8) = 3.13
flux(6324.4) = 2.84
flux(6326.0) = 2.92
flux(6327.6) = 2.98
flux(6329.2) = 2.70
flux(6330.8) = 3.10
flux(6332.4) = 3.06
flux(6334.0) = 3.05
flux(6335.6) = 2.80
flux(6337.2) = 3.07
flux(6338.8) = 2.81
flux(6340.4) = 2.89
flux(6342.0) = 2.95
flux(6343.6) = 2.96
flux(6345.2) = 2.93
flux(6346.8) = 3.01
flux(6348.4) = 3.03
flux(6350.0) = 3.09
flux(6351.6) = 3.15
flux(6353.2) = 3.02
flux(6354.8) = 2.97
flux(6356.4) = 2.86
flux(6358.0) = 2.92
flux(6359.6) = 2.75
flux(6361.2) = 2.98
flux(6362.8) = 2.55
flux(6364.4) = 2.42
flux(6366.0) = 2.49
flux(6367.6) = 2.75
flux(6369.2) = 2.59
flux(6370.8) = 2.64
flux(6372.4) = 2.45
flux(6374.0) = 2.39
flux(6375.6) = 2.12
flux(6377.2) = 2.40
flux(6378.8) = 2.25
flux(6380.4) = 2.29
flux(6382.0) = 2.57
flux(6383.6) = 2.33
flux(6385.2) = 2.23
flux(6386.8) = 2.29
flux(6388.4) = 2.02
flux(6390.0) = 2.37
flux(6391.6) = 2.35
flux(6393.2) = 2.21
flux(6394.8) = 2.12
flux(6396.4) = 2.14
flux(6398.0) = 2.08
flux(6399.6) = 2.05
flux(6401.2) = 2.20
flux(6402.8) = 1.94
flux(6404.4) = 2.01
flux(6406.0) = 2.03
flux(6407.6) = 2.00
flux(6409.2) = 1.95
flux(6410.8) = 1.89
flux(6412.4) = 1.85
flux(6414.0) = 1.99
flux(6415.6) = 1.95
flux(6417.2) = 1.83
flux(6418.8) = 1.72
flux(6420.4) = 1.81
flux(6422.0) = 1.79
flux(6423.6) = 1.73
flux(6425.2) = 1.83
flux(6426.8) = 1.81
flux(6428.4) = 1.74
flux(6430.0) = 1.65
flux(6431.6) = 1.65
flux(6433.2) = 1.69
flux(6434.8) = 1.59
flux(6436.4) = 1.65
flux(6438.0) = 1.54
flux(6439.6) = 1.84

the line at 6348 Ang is C IV 1549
